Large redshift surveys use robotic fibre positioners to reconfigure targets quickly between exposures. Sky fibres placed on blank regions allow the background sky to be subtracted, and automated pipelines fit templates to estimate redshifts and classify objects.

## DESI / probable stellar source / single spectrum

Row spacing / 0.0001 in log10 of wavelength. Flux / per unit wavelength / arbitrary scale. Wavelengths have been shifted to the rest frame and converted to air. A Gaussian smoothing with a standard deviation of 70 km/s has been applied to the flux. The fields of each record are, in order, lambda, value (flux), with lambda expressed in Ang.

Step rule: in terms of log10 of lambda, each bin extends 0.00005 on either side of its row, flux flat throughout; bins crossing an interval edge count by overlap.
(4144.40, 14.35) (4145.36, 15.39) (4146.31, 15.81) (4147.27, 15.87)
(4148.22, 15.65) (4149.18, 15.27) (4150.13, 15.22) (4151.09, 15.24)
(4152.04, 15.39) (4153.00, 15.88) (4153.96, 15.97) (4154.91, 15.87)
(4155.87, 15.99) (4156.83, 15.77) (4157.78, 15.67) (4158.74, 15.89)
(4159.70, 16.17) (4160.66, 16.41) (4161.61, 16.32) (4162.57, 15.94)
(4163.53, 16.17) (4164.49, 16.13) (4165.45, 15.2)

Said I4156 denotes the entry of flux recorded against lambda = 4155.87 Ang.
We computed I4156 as 15.99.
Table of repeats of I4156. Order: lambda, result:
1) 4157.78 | 15.67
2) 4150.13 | 15.22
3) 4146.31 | 15.81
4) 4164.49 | 16.13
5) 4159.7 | 16.17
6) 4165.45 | 15.2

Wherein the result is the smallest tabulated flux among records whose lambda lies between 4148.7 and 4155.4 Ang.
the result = 15.22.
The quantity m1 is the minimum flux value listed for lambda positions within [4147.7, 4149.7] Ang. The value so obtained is 15.27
